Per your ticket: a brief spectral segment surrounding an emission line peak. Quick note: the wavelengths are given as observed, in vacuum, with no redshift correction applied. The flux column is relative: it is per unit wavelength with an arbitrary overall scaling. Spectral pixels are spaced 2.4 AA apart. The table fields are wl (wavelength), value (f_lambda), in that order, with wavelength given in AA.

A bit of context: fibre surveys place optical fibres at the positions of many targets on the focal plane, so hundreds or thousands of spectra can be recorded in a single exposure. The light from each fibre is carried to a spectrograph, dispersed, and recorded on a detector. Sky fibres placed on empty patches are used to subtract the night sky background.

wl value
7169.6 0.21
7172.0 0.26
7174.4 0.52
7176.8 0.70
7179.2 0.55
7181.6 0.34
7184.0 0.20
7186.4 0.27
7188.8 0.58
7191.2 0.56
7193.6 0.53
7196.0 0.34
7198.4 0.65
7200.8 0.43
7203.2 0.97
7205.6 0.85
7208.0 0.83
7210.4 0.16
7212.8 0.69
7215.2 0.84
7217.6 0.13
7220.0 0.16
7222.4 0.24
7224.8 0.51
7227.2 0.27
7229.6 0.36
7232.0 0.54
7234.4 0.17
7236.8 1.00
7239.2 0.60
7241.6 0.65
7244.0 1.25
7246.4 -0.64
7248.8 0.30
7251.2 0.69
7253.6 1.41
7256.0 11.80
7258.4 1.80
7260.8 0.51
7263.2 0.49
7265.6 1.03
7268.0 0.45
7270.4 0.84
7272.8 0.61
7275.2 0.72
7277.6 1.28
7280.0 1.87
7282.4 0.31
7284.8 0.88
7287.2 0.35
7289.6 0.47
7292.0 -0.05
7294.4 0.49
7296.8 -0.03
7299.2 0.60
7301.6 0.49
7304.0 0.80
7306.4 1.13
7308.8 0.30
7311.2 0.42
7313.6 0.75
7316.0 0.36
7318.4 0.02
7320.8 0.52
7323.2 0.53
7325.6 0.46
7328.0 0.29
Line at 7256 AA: H-alpha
